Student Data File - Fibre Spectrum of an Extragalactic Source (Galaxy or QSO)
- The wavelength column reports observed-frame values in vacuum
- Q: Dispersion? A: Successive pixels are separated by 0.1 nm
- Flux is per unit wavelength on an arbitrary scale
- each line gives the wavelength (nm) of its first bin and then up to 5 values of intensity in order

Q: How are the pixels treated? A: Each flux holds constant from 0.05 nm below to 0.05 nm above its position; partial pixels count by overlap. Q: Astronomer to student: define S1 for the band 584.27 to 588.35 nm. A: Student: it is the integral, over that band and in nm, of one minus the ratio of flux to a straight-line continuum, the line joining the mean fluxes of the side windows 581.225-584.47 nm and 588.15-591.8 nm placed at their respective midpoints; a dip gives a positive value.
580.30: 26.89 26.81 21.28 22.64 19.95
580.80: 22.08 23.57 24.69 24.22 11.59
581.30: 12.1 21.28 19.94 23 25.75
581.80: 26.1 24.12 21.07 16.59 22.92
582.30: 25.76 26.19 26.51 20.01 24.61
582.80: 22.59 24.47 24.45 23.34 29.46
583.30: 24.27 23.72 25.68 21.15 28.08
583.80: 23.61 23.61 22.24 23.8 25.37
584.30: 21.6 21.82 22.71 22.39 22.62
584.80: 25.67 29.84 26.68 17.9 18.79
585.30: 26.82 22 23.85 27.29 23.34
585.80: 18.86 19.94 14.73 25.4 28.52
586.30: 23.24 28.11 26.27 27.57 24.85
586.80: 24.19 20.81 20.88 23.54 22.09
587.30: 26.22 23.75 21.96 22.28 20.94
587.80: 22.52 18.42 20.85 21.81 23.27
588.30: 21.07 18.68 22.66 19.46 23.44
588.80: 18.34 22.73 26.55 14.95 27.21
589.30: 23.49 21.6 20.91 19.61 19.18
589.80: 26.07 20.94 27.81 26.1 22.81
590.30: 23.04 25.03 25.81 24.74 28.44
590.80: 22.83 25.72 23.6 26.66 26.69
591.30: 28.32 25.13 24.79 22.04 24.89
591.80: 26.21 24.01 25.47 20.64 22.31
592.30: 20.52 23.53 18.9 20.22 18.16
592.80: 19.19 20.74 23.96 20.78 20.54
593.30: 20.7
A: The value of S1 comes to 0.05 nm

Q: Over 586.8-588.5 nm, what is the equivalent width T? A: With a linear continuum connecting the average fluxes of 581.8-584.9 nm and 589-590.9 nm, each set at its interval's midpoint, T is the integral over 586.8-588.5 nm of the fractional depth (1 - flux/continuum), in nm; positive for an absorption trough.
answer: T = 0.12 nm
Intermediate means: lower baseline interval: 23.8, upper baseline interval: 23.5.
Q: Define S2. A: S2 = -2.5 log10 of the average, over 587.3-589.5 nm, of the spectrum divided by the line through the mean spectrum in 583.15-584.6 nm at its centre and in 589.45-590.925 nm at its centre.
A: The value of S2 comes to 0.10 mag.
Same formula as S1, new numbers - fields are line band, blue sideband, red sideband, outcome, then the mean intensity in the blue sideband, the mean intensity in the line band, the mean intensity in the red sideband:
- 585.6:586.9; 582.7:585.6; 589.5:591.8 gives 0.02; 23.9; 23.8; 24.5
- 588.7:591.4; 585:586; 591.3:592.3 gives -0.05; 21.9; 23.8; 24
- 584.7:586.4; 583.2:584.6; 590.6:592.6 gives 0.03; 23.8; 23.4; 24.2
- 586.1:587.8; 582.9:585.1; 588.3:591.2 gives -0.03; 24.2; 24.1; 23.2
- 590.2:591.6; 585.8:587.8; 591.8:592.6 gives -0.17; 23.3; 25.2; 22.3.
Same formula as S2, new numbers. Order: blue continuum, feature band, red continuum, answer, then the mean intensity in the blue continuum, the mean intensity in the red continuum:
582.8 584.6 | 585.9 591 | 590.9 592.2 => 0.07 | 24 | 24.8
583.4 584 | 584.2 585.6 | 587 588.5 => 0.00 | 24.2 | 21.9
